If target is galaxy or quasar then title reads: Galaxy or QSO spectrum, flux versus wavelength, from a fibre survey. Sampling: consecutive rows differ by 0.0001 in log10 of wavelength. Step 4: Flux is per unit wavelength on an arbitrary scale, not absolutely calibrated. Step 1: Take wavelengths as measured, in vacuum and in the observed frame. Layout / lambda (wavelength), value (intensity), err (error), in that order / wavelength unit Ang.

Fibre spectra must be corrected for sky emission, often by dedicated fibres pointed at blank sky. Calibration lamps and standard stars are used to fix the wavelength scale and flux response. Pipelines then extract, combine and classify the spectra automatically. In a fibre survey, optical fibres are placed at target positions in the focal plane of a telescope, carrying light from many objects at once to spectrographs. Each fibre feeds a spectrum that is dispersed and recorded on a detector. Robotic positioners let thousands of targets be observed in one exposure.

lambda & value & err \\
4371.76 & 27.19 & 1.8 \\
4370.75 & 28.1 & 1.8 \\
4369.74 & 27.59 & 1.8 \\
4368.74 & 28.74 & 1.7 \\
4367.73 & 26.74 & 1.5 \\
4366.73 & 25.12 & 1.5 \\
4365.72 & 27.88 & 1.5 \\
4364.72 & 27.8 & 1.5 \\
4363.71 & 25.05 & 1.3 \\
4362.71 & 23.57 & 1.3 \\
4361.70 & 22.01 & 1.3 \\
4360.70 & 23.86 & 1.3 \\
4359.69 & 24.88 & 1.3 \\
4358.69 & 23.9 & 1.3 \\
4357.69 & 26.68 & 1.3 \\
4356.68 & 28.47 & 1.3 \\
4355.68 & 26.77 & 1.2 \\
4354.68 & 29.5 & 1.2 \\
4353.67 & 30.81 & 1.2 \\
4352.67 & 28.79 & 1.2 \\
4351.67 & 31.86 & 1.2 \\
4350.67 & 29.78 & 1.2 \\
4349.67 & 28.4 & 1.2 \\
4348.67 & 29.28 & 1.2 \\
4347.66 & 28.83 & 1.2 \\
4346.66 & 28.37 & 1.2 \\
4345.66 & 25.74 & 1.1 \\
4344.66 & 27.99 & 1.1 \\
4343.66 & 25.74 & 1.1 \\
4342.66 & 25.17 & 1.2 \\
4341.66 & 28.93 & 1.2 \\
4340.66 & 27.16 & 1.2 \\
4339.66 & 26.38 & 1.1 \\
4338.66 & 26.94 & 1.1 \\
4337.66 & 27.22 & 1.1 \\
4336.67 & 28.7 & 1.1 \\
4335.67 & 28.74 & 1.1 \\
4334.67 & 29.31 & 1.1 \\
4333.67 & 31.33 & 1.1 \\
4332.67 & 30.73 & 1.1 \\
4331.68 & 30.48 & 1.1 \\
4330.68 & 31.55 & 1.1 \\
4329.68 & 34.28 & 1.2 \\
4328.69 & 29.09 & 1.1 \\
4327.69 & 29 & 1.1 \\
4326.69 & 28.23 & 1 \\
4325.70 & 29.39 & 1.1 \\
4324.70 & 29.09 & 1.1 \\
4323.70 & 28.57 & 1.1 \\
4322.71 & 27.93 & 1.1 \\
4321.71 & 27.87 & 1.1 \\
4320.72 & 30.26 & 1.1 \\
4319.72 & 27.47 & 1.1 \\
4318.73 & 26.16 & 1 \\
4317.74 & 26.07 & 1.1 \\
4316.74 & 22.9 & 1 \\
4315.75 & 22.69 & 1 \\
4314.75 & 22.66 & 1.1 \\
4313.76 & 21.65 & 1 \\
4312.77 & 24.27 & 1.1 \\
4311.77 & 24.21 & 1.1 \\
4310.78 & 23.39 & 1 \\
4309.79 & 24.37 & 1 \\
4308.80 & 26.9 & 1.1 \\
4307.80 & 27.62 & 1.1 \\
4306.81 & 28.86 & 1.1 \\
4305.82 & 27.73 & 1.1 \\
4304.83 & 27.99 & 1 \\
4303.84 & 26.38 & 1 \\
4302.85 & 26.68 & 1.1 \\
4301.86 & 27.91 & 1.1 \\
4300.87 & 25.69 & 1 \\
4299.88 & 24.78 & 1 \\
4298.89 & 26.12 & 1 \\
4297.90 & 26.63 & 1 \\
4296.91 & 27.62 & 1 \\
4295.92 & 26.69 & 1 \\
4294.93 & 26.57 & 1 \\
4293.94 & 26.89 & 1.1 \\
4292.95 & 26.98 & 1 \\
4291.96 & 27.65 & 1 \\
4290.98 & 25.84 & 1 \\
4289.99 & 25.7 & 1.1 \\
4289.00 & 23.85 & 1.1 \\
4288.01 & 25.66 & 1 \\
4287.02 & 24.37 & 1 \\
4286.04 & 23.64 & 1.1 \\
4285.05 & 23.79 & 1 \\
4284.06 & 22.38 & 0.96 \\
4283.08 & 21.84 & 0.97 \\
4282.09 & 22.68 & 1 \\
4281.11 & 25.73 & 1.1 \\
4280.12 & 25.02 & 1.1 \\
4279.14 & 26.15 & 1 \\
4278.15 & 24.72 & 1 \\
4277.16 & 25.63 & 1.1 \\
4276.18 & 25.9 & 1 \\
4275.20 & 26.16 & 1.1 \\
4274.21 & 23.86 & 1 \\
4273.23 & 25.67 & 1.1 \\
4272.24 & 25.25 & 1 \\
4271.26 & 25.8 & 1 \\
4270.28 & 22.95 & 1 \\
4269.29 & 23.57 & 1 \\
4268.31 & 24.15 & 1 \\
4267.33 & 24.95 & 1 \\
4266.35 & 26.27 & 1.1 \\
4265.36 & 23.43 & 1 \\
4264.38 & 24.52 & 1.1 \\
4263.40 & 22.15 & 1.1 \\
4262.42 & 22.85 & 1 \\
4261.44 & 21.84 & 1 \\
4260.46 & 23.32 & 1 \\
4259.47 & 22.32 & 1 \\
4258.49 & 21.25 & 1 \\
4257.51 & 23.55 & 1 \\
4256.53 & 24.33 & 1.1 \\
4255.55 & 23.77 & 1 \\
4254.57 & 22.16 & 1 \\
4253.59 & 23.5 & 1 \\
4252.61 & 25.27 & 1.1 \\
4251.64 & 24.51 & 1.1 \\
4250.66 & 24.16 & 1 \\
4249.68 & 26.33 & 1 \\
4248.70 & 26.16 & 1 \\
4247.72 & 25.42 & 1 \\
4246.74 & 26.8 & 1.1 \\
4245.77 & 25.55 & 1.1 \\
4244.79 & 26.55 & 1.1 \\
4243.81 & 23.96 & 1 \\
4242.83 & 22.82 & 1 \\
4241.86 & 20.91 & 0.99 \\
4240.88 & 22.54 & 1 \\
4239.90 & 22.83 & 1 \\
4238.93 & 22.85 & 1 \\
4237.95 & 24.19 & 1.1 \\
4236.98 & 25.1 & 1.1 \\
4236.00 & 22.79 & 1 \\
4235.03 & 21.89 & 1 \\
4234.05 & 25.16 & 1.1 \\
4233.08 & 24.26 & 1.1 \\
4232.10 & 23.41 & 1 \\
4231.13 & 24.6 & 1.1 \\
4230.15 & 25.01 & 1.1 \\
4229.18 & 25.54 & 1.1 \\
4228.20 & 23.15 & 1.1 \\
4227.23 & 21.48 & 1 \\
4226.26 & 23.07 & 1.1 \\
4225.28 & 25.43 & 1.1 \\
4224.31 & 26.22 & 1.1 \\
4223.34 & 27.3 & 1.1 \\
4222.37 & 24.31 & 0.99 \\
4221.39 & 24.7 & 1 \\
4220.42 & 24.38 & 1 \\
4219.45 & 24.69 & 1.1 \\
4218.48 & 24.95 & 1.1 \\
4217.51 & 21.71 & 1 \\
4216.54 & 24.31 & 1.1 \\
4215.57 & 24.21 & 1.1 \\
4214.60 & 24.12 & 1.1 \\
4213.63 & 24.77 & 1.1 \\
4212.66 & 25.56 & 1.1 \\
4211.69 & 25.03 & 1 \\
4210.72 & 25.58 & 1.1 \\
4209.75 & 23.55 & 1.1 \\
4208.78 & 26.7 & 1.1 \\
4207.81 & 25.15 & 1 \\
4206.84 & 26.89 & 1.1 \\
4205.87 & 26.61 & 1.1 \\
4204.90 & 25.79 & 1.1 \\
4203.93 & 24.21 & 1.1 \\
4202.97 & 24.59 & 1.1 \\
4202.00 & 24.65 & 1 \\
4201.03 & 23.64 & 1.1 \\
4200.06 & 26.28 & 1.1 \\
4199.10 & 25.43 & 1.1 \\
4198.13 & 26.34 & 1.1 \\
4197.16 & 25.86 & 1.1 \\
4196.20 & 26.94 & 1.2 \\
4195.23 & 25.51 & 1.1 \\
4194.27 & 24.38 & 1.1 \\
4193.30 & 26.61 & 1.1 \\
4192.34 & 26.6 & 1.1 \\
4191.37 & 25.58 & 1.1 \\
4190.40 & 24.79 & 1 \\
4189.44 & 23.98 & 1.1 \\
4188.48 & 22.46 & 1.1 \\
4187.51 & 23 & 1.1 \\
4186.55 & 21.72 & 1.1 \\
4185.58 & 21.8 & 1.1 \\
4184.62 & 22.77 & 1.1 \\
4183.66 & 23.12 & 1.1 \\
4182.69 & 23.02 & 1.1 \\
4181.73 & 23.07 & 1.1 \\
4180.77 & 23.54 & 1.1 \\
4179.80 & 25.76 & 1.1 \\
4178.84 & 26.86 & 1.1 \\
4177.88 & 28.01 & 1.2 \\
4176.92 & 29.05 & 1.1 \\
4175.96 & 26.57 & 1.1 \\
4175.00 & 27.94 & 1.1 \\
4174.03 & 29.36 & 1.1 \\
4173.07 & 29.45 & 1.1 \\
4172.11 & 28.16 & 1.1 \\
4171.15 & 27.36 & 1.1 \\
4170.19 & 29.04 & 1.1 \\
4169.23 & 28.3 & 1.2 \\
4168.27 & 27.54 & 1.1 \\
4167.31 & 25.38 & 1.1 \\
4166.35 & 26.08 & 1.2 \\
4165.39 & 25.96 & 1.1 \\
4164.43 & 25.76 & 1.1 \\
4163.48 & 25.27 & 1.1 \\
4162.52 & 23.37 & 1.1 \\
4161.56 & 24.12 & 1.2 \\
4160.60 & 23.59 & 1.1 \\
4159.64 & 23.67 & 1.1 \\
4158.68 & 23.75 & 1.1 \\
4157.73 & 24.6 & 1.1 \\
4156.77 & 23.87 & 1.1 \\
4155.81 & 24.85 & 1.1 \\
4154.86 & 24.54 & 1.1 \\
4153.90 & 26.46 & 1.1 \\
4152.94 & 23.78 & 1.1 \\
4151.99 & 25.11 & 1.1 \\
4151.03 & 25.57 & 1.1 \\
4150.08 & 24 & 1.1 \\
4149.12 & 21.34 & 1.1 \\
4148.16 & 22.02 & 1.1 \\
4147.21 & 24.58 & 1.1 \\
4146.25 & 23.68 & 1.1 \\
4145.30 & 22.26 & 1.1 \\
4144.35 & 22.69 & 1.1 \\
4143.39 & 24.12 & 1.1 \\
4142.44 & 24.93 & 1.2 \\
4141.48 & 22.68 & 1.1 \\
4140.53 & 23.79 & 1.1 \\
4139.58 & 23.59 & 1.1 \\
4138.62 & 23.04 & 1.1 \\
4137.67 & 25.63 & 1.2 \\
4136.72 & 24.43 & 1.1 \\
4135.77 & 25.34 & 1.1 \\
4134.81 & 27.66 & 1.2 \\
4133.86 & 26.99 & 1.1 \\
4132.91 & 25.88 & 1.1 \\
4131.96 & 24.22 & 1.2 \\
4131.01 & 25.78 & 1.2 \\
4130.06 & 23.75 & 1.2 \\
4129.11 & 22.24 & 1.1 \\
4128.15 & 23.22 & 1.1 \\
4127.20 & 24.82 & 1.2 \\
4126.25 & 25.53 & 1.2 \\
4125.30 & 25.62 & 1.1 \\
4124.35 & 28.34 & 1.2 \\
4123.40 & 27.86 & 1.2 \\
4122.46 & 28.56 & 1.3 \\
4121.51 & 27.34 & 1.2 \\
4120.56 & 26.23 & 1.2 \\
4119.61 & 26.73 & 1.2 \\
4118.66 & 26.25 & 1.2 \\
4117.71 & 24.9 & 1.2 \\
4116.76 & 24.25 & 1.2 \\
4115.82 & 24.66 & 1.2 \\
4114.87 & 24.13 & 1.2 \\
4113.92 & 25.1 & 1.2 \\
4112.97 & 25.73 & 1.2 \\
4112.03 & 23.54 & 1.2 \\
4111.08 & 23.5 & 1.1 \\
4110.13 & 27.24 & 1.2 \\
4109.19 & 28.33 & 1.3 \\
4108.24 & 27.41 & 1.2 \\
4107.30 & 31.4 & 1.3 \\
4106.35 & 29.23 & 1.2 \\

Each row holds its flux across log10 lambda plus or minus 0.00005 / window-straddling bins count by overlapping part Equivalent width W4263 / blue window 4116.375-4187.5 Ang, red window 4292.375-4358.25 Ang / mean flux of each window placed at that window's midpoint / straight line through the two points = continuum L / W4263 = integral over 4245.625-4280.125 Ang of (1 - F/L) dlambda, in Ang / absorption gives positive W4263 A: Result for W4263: 2.9 Ang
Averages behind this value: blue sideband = 25.2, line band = 24.4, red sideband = 27.5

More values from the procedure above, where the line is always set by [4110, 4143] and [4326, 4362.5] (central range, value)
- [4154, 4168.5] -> 0.49 Ang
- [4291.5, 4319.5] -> 1.78 Ang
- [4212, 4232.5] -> 1.61 Ang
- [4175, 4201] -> 1.05 Ang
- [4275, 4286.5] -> 1.21 Ang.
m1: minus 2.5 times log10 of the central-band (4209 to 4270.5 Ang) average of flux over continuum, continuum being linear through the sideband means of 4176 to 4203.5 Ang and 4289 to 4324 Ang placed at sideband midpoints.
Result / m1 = 0.058 mag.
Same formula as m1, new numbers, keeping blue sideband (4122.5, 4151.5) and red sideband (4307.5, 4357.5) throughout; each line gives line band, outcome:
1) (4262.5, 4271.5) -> 0.11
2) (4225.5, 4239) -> 0.10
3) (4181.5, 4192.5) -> 0.09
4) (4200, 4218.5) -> 0.04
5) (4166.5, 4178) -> -0.11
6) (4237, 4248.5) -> 0.09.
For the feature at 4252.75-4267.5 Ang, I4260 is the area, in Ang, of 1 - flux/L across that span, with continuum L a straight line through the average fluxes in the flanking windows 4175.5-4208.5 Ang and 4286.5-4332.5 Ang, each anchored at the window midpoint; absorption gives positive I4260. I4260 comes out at 1.54 Ang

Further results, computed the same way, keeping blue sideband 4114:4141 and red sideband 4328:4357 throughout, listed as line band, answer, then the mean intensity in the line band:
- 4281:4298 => 1.7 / 25.2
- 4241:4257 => 1.7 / 24.5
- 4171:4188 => 0.4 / 25.5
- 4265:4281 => 1.6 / 25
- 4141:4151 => 0.9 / 23.3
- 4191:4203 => 0.4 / 25.6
